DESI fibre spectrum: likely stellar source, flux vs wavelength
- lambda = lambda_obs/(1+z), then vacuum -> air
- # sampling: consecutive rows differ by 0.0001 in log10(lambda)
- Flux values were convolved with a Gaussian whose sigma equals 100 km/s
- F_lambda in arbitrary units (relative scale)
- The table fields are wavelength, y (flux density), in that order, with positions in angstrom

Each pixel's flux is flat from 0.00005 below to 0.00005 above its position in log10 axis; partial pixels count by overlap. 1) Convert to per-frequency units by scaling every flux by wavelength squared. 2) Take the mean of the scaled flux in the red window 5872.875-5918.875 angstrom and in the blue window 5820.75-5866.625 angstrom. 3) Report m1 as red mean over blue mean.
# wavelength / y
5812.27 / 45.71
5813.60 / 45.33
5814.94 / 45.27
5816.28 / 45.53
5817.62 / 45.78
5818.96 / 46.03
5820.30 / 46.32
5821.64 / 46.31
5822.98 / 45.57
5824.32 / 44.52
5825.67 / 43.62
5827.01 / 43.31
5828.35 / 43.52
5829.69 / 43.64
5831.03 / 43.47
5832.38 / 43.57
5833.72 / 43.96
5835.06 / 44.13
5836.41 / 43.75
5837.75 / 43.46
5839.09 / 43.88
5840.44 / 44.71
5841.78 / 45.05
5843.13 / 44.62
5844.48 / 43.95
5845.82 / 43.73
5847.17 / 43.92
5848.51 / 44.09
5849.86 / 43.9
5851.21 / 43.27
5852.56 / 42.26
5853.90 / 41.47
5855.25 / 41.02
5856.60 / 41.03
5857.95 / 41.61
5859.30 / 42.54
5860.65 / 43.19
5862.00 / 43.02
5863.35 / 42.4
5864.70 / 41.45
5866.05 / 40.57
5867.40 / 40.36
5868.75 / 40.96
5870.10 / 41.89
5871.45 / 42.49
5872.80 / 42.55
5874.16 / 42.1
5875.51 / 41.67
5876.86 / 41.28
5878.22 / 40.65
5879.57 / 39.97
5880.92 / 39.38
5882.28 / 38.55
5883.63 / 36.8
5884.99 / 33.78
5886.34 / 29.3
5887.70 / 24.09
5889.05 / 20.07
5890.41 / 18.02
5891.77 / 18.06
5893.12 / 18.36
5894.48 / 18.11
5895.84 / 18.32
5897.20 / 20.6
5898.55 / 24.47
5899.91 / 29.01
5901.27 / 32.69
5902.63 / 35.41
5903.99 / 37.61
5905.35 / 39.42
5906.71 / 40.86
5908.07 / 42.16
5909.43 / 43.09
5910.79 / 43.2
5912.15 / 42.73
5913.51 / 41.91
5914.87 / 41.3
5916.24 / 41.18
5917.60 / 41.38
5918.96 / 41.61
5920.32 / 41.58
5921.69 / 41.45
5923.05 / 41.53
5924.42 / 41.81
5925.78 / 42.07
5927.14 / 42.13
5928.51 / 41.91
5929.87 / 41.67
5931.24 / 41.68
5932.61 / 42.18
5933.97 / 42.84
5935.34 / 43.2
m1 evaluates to 0.80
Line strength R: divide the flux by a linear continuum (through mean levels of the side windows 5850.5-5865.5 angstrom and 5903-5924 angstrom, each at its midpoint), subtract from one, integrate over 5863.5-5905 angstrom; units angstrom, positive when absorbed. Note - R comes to 8.6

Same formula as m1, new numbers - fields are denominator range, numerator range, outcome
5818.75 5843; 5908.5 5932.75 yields 0.97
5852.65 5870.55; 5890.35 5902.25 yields 0.55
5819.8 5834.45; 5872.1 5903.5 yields 0.70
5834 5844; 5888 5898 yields 0.44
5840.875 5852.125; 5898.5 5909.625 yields 0.84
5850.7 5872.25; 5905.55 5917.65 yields 1.02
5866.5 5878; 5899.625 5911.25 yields 0.93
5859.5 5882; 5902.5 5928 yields 1.01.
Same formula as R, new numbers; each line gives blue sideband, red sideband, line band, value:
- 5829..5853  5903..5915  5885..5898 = 6.4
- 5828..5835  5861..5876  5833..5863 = -0.3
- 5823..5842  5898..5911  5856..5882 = -0.8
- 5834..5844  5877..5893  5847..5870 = -2.2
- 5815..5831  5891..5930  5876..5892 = 2.7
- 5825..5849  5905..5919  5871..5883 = 0.5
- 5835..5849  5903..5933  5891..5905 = 5.5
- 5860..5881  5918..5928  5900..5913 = 0.8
